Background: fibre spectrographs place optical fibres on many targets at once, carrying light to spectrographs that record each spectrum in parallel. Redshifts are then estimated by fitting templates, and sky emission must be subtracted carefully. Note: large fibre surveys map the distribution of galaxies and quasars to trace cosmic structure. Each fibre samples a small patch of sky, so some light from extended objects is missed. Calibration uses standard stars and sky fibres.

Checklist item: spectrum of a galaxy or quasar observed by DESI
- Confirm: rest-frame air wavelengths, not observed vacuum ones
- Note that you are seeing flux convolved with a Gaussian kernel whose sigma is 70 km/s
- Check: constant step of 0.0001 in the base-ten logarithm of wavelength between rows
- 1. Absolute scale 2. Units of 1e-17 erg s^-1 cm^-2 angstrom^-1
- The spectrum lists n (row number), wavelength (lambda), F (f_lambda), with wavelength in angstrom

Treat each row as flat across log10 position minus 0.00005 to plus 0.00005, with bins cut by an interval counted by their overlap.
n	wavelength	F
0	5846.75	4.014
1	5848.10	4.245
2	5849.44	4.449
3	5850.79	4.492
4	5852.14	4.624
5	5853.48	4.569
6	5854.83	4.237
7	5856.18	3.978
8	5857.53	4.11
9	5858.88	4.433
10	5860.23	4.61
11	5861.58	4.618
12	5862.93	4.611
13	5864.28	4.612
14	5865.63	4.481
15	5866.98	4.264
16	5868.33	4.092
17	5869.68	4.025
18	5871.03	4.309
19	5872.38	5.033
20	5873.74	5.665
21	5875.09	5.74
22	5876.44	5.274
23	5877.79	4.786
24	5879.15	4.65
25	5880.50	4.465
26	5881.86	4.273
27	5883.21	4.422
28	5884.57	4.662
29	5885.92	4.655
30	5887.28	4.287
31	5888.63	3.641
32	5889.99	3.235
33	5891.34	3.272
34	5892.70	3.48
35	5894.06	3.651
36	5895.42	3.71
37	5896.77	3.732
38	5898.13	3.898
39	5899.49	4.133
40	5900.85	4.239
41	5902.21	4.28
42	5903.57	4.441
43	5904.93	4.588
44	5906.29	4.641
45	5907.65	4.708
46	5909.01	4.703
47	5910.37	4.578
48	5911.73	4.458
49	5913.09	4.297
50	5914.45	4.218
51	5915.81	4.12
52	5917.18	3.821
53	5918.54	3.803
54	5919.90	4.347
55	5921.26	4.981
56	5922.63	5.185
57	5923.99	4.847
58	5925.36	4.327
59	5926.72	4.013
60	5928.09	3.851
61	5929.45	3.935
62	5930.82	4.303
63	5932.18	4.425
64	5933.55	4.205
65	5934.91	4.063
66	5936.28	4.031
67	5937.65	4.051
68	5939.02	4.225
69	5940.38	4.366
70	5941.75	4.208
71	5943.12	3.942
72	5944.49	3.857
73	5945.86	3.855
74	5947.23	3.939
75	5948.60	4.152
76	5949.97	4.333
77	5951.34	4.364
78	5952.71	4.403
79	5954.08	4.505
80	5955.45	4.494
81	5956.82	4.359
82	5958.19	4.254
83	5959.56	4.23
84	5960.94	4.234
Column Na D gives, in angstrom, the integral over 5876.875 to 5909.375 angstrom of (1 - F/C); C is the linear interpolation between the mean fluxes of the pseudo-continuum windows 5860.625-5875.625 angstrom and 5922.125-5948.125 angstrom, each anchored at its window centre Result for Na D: 2.12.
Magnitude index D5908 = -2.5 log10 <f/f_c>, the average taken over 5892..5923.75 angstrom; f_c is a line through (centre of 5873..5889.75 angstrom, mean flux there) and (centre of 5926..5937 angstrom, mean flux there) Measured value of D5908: 0.02 mag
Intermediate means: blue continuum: 4.67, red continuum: 4.1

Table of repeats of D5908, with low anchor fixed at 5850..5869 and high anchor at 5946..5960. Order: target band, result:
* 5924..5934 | 0.03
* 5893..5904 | 0.10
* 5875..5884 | -0.08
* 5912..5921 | 0.04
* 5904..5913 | -0.06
